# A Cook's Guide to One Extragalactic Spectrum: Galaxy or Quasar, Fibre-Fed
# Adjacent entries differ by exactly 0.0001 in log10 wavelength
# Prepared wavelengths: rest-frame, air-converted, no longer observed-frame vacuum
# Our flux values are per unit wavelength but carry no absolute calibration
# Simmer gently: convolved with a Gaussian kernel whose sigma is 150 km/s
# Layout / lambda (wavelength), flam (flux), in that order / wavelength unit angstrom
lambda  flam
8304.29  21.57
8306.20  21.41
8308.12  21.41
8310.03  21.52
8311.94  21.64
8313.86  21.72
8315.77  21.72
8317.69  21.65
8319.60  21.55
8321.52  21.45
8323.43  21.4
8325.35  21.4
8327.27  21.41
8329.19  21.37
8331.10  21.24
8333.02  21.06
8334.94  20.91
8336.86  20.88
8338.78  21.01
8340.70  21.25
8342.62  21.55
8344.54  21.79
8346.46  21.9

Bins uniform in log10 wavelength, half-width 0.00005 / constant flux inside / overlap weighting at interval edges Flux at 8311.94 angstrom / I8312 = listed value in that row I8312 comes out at 21.64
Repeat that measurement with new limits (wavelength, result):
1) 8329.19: 21.37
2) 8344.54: 21.79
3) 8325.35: 21.4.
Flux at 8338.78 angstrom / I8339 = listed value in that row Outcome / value 21.01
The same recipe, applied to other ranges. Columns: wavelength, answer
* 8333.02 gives 21.06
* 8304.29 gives 21.57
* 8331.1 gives 21.24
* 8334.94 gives 20.91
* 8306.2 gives 21.41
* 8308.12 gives 21.41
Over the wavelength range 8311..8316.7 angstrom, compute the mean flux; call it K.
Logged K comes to 21.7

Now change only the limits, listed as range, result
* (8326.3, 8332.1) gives 21.3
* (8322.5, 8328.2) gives 21.4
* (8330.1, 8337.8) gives 21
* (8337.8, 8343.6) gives 21.3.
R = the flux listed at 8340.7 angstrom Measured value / 21.25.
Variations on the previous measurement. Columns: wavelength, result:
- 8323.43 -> 21.4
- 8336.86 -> 20.88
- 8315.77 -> 21.72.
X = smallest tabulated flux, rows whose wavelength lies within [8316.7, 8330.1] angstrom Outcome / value 21.37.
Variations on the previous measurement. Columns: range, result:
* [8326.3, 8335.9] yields 20.91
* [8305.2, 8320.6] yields 21.41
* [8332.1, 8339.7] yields 20.88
